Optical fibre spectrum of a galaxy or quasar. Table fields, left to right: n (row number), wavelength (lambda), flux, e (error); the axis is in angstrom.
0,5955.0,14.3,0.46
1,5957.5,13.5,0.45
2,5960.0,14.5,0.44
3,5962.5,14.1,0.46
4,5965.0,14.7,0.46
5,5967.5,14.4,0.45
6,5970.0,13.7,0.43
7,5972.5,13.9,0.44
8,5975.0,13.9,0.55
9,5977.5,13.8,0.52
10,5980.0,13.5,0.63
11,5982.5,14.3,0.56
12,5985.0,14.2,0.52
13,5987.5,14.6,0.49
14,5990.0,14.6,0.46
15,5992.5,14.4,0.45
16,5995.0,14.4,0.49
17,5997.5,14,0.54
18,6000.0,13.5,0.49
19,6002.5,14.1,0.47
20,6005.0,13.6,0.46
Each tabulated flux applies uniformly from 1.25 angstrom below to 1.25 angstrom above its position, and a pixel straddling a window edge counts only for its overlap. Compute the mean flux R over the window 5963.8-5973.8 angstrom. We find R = 14.2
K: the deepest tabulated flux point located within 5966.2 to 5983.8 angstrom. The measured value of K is 13.5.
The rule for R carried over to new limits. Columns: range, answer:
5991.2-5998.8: 14.3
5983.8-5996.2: 14.4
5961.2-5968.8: 14.4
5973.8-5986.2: 13.9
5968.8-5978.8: 13.8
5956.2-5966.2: 14.2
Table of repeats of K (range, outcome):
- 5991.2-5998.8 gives 14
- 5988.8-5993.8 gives 14.4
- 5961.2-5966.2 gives 14.1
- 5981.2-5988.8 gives 14.2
